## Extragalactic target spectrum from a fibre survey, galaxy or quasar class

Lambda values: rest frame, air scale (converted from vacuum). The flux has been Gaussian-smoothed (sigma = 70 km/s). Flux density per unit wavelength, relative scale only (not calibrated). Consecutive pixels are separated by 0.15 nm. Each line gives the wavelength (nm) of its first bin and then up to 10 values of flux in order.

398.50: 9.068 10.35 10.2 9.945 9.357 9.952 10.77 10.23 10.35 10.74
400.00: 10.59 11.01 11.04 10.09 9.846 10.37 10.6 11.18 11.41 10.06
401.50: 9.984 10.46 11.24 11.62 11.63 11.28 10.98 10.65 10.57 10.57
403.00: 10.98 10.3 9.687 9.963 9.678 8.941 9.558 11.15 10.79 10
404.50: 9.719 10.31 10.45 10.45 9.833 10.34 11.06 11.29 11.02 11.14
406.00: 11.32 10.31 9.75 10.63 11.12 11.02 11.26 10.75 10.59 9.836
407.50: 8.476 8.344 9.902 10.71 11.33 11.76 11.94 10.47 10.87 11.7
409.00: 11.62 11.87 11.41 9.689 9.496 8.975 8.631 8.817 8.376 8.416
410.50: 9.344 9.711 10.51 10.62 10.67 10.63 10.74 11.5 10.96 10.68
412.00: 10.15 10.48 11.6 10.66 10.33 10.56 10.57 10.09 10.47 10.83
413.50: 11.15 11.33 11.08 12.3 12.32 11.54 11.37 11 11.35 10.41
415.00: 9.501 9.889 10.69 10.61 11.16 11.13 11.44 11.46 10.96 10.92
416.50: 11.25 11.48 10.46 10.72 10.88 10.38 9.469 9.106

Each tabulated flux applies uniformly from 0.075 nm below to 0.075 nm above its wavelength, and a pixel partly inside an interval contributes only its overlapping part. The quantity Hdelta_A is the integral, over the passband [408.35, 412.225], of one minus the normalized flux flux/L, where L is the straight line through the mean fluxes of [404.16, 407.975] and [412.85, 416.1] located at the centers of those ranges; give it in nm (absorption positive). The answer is 0.14 nm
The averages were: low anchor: 10.4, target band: 10.3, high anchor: 11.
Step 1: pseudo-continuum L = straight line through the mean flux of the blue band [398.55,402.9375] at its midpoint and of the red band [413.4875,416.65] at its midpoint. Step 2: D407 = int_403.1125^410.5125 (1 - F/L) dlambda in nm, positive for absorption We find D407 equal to 0.344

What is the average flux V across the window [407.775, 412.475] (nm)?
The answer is 10.4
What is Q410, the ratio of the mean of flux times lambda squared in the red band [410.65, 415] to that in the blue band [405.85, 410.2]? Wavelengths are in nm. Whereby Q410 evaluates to 1.07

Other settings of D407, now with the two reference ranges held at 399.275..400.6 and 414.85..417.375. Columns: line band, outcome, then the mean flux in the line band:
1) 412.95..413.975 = -0.022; 11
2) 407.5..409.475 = -0.032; 10.8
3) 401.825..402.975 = -0.052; 11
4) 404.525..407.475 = 0.005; 10.6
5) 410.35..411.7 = 0.040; 10.4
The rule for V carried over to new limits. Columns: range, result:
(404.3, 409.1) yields 10.6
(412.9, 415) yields 11.1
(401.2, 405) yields 10.5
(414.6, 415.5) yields 10.4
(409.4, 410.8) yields 9.12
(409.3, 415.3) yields 10.4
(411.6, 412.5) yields 10.8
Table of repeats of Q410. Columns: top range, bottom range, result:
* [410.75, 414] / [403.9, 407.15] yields 1.05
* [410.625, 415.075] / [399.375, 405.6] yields 1.09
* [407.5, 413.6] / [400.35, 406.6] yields 1.02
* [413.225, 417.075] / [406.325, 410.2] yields 1.10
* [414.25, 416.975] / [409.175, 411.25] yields 1.16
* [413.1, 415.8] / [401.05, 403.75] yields 1.10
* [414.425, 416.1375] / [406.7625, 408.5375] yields 1.07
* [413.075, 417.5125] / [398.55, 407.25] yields 1.10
